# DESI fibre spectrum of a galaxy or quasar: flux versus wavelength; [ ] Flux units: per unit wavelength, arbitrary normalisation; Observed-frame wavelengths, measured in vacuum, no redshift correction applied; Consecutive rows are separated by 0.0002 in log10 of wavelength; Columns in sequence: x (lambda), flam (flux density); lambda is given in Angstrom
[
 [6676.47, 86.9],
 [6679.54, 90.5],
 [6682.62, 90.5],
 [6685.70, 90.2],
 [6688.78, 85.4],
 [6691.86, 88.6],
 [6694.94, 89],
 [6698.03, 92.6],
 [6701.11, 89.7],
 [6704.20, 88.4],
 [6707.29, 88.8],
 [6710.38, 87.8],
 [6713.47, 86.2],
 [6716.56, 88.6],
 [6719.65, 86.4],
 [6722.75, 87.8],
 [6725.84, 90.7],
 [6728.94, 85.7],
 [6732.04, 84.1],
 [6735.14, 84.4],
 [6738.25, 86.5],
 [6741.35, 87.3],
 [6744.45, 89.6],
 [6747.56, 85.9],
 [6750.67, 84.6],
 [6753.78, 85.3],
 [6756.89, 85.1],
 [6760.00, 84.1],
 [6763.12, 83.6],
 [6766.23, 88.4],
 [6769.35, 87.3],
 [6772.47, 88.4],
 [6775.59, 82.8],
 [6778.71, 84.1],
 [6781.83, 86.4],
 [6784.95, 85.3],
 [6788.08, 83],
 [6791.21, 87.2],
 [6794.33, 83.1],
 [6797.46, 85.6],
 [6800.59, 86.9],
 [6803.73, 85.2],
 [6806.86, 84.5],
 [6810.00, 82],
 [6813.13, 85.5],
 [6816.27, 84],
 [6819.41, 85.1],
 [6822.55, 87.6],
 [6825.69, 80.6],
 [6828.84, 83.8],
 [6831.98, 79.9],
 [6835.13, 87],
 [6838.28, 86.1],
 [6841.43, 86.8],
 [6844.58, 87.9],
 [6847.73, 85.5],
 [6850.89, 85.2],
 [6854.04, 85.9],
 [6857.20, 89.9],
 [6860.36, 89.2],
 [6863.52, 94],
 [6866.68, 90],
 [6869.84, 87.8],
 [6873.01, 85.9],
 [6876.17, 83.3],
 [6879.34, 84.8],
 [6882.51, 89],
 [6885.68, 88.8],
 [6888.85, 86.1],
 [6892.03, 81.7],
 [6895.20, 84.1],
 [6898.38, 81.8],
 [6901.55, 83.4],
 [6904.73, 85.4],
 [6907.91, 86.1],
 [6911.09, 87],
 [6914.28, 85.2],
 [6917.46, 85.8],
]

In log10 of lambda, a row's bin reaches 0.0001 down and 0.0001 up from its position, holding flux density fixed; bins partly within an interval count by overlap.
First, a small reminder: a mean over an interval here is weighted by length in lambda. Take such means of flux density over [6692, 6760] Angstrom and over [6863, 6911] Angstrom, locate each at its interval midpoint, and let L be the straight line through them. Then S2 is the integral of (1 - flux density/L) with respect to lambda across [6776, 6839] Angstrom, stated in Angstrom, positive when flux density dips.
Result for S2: 1.5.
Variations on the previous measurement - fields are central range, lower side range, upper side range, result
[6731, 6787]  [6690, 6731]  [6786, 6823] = 0.6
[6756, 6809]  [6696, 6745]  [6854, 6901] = 1.2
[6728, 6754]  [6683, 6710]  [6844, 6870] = 0.9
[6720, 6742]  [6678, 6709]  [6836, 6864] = 0.6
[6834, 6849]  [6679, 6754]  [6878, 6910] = -0.1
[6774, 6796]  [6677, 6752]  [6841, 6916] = 0.7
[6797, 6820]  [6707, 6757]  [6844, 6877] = 0.7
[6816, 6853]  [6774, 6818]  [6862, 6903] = 0.2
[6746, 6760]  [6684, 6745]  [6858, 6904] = 0.4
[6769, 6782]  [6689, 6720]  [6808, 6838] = 0.0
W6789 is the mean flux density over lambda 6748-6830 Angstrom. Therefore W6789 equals 85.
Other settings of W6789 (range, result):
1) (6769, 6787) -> 85.5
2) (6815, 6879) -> 86.3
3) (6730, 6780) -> 85.7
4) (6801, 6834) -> 84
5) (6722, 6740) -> 86.5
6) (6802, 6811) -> 84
